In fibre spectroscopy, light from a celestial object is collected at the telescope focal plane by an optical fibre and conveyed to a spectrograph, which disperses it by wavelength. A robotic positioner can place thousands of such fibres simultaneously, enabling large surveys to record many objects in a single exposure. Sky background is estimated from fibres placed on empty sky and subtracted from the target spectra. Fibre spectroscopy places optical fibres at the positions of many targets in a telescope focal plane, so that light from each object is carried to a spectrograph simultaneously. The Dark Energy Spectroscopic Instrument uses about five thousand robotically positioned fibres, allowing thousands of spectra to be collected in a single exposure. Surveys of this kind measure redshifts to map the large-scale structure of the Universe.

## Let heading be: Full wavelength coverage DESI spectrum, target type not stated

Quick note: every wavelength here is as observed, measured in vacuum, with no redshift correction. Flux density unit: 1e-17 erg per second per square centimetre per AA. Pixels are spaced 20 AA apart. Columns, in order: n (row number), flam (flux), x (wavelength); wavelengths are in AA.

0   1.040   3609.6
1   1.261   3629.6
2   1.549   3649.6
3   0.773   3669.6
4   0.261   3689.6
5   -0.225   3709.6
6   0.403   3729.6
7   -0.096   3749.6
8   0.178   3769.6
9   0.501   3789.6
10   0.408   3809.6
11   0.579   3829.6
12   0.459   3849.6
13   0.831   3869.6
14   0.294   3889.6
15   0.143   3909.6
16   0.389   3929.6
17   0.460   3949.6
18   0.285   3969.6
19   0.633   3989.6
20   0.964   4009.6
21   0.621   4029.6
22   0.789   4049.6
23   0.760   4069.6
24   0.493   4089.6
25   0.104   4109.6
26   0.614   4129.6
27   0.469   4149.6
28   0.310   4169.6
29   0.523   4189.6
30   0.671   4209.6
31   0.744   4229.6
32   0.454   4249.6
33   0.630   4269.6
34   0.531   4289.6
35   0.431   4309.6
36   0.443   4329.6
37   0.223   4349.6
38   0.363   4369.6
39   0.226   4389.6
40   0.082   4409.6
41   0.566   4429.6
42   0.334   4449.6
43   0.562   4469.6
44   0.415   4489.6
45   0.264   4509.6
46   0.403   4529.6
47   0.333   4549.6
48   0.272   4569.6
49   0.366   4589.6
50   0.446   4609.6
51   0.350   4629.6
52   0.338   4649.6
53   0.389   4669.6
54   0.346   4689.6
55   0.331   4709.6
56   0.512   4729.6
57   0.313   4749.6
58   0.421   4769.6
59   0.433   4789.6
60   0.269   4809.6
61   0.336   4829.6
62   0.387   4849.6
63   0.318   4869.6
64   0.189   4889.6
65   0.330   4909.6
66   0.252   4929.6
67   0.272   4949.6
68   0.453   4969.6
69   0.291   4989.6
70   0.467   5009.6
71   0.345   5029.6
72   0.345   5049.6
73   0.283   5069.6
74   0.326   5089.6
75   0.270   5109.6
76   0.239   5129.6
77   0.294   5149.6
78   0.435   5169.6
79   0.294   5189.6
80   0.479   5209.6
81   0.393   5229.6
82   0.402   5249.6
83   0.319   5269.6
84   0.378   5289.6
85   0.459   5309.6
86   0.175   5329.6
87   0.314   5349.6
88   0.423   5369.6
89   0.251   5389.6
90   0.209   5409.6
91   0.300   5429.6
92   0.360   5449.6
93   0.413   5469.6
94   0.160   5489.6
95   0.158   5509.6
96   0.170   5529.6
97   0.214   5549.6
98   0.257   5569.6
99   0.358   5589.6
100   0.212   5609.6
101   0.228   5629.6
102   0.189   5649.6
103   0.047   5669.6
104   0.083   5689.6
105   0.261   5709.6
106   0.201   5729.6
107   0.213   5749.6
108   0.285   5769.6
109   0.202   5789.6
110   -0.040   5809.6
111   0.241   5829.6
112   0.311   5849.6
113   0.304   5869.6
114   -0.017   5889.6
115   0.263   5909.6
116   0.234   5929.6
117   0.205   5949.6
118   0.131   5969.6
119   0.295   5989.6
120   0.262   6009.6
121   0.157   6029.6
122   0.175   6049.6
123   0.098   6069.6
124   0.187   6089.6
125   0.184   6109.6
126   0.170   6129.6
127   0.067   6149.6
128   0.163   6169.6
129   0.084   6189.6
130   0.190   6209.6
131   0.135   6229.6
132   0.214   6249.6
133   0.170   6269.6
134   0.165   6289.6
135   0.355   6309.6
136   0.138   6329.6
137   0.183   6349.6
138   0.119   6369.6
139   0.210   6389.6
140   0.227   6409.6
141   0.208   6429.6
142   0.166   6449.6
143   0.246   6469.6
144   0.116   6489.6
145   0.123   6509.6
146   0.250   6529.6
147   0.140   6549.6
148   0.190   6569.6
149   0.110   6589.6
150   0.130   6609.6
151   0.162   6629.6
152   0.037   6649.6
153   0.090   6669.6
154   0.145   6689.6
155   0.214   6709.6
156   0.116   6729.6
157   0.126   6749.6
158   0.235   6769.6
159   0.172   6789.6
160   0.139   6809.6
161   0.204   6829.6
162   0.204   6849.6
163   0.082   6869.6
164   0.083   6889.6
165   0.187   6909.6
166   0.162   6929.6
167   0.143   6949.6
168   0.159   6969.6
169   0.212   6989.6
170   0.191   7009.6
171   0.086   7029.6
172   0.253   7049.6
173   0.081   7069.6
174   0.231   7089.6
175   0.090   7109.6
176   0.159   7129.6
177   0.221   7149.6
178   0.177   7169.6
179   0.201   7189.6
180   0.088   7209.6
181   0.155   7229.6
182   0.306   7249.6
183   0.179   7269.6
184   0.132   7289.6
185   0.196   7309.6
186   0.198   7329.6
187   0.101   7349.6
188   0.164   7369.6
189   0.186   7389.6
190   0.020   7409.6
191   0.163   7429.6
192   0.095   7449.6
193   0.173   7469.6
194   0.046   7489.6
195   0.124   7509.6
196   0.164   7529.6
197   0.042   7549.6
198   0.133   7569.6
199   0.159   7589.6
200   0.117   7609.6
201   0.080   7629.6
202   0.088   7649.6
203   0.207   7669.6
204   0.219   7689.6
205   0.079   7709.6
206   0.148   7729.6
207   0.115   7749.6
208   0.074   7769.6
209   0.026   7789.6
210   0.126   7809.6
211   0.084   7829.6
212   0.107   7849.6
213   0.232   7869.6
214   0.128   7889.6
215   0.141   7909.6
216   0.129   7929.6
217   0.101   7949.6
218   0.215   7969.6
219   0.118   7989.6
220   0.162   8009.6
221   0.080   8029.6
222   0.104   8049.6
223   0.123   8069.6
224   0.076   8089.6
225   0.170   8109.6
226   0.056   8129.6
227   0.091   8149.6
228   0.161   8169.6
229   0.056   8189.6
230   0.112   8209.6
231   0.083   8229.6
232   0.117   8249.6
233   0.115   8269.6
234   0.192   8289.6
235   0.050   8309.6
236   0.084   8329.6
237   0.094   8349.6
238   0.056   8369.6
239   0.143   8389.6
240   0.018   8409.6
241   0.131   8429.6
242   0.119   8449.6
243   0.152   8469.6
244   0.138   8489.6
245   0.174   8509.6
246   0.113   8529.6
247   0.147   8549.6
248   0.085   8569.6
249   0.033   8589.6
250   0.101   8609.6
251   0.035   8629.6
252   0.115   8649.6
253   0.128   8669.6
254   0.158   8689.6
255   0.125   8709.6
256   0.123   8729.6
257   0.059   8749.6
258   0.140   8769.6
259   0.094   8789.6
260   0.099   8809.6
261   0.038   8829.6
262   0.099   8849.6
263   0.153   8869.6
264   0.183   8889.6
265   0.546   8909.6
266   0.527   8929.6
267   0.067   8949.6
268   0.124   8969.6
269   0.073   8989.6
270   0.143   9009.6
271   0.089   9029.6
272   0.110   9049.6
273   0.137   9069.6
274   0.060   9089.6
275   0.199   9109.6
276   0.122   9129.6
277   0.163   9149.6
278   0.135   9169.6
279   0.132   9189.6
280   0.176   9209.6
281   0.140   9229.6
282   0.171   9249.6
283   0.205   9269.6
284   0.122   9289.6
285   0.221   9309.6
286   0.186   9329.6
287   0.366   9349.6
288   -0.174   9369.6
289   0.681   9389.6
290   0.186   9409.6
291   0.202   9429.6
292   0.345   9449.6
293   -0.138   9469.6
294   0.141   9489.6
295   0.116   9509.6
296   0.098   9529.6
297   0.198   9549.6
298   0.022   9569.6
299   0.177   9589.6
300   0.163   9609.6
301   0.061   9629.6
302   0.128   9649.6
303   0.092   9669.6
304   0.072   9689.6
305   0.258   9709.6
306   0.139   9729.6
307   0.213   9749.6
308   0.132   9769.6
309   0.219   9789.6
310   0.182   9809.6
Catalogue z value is 1.39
